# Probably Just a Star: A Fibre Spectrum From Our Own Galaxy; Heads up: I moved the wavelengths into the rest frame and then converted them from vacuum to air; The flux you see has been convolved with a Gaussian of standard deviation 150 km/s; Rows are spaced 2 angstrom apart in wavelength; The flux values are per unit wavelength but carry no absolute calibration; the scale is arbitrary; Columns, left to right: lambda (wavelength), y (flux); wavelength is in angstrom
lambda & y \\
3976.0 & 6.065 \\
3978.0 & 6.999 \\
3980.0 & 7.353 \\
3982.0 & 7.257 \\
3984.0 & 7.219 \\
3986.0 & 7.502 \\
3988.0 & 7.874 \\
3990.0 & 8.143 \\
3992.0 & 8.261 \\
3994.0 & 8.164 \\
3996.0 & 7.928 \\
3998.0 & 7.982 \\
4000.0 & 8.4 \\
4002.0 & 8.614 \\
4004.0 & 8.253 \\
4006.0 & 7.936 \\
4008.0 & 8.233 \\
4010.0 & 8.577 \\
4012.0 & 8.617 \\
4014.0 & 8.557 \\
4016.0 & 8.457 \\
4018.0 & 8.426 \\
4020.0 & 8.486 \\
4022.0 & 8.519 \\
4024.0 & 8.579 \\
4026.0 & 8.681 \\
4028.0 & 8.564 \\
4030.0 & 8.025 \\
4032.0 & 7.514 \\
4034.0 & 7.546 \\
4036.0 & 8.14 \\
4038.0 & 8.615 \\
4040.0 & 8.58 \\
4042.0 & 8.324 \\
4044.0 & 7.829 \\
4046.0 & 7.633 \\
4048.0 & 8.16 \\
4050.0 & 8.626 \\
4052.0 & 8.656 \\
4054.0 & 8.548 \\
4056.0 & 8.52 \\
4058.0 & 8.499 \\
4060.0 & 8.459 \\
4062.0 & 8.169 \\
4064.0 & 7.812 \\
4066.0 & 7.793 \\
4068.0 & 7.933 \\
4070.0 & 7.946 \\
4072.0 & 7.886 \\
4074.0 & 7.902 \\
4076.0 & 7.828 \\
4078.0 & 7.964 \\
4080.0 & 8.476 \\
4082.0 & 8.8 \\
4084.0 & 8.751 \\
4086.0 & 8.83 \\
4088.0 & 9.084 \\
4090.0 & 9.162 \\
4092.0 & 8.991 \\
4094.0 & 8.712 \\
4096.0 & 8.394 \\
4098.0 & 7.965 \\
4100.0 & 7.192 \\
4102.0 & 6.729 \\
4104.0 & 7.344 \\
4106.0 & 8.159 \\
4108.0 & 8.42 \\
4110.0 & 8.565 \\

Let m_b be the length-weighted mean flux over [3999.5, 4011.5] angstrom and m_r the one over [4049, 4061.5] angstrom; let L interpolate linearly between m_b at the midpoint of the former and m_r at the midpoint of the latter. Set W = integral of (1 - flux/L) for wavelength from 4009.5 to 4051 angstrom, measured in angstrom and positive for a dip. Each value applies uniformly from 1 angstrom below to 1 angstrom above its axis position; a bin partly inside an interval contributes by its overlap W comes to 0.66 angstrom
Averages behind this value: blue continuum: 8.34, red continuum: 8.54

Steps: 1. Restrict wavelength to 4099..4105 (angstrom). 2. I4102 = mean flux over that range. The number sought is 7.09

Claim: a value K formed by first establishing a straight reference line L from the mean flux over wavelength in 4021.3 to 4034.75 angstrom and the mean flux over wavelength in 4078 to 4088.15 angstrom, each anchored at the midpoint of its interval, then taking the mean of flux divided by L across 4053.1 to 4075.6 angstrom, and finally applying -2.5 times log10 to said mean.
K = 0.05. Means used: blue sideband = 8.21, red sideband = 8.68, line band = 8.12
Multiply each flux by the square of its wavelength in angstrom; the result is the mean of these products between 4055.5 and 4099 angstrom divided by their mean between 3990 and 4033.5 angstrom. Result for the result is 1.04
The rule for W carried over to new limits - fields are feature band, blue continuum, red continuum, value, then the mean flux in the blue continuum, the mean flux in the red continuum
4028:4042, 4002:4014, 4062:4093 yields 0.4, 8.37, 8.34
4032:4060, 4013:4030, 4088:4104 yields 0.4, 8.5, 8.17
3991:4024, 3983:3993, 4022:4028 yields -0.5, 7.8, 8.6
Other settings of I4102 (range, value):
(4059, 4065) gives 8.15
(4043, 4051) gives 8.06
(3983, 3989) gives 7.53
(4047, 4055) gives 8.5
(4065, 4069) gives 7.86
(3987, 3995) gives 8.11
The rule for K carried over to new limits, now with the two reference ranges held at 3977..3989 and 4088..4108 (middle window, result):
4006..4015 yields -0.120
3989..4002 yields -0.102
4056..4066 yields -0.044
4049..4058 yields -0.097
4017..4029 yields -0.122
